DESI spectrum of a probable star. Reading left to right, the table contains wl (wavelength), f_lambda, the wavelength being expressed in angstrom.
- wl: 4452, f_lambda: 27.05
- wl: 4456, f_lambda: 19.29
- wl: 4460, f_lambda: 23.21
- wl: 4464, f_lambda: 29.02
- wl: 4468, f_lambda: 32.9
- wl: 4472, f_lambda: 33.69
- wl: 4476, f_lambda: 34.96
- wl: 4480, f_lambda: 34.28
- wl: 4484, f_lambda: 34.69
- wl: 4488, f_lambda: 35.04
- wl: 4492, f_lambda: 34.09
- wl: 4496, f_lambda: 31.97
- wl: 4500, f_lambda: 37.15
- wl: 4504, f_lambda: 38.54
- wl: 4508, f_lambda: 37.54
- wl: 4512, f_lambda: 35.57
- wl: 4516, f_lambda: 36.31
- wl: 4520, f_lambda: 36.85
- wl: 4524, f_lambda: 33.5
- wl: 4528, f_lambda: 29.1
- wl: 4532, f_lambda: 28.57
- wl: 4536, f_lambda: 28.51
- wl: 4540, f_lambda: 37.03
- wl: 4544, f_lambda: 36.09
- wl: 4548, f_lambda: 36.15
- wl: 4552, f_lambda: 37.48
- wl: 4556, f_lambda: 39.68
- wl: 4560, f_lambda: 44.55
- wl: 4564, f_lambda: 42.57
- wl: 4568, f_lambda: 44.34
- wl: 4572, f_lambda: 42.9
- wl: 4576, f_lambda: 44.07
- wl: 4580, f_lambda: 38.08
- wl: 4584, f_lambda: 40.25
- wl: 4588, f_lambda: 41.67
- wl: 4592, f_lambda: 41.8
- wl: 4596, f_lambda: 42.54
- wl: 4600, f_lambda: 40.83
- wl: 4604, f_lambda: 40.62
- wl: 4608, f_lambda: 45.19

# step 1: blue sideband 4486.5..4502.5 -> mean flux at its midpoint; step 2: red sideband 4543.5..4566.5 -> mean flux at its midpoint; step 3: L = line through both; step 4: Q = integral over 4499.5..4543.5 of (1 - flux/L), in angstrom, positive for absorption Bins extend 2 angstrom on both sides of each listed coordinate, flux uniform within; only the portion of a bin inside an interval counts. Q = 2.9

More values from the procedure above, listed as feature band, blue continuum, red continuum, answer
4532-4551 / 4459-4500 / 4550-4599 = 2.28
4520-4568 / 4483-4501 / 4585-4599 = 2.76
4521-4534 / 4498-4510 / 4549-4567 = 2.74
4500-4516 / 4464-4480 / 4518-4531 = -2.01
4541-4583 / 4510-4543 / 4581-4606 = -3.40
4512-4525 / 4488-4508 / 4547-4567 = 0.55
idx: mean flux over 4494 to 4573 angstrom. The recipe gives 36.6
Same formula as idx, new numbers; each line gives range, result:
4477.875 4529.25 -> 35.1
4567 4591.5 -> 41.8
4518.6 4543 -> 32.3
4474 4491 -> 34.7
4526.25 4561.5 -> 35.2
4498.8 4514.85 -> 37.2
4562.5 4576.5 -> 43.4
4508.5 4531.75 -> 34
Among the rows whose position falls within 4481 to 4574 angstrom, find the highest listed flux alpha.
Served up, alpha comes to 44.55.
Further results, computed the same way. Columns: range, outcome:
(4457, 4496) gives 35.04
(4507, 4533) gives 37.54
